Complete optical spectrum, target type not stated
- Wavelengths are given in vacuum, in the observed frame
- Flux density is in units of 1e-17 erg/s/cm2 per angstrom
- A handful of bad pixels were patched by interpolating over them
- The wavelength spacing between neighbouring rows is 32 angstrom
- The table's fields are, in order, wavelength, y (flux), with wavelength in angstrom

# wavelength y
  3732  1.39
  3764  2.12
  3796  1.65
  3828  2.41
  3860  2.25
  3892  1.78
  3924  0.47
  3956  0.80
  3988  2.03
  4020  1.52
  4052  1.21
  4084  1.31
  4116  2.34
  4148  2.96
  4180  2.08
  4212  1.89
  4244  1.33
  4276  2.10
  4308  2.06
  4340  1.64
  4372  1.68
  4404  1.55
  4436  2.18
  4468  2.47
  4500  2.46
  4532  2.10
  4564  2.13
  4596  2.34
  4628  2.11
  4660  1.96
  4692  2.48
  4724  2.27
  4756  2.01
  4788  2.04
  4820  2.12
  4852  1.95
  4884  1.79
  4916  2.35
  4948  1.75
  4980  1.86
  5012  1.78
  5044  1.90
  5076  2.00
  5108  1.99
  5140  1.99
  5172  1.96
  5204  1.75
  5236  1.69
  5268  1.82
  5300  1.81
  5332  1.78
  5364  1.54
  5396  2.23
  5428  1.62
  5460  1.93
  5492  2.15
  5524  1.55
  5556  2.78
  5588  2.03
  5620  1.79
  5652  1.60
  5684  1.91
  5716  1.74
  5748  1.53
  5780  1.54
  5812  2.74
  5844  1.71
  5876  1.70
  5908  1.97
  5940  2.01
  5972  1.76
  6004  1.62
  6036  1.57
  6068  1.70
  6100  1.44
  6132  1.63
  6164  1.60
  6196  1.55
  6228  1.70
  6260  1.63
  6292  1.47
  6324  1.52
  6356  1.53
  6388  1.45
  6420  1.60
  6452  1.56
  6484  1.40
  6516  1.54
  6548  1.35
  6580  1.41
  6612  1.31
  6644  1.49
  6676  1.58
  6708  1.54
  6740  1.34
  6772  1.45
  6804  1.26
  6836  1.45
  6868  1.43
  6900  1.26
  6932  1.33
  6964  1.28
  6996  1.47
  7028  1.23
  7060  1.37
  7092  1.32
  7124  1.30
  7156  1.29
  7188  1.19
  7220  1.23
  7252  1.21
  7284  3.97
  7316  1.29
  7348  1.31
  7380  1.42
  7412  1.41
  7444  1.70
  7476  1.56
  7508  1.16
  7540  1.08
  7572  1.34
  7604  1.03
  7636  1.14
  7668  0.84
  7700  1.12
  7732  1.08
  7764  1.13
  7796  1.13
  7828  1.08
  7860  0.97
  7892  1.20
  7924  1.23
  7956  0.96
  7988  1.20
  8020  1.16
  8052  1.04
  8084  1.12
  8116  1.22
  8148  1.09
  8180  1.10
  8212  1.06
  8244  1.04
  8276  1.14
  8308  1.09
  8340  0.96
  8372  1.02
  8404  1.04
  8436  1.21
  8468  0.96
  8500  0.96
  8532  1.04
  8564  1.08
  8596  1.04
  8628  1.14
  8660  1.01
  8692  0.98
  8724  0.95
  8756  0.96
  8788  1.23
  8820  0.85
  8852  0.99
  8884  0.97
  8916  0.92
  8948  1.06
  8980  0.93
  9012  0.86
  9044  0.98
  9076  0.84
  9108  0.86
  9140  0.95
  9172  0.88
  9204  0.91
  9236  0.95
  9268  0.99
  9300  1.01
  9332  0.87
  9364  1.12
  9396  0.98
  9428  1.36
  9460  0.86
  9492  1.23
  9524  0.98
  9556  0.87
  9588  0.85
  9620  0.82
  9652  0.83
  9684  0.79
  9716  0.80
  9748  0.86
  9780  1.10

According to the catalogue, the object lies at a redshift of 0.108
